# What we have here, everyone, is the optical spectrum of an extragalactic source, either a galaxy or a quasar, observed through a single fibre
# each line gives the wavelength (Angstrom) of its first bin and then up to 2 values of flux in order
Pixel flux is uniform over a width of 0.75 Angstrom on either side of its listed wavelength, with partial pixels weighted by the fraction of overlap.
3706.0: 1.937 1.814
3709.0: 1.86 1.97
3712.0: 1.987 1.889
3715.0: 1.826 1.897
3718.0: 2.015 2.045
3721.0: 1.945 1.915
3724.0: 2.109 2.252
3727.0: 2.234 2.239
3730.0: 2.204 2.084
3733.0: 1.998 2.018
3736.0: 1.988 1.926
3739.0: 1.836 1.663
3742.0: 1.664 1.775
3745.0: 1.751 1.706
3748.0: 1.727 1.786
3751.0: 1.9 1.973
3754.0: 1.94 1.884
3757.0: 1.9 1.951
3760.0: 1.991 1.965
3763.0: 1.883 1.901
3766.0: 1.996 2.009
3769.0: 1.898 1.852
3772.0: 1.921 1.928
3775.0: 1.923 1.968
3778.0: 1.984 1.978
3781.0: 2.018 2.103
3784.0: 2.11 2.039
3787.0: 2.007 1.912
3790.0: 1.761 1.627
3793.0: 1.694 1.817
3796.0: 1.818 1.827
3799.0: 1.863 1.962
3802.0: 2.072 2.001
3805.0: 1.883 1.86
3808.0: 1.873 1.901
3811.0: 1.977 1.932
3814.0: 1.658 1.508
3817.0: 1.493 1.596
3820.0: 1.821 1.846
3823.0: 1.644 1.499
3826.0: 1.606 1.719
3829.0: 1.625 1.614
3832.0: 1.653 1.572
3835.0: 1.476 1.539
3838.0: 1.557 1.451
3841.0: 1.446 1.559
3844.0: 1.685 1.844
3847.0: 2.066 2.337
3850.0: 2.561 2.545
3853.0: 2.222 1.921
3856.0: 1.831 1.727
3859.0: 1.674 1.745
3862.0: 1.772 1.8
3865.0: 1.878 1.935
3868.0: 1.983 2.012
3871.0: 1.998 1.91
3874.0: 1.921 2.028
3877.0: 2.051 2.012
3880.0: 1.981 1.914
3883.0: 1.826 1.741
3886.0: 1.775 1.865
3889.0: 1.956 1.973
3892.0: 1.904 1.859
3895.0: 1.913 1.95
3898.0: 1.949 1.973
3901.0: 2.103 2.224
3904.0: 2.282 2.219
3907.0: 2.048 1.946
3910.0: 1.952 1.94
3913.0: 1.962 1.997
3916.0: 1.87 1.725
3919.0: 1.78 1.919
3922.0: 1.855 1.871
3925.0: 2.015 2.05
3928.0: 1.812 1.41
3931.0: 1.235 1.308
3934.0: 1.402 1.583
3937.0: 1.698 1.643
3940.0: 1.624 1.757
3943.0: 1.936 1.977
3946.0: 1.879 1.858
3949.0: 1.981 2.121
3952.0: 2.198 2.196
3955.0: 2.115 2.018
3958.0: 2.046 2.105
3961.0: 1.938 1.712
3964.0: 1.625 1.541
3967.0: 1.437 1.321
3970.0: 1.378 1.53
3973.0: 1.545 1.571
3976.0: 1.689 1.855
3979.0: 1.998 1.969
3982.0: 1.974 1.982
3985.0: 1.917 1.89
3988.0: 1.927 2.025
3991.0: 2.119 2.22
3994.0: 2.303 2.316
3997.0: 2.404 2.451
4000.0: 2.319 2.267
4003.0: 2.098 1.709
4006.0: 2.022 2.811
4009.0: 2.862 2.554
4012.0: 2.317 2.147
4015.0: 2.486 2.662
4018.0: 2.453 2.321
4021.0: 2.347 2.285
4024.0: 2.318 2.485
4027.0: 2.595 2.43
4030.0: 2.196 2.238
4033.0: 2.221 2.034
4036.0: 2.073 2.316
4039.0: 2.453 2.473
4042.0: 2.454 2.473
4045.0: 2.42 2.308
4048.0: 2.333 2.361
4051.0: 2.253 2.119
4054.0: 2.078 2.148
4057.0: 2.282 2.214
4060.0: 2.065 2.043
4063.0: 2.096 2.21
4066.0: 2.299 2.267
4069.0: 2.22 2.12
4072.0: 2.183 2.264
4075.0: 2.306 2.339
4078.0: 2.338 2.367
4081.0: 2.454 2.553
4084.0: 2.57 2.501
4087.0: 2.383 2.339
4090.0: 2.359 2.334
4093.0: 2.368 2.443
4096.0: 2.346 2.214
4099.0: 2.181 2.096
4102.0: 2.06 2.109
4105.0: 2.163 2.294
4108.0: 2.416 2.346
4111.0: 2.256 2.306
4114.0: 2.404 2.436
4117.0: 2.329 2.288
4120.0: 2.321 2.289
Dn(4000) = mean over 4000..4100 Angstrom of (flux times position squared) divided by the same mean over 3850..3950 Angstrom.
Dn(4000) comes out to 1.32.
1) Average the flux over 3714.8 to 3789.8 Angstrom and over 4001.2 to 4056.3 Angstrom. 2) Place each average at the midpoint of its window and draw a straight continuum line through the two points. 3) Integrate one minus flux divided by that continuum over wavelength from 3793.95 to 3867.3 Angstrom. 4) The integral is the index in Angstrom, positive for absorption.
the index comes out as 9.2 Angstrom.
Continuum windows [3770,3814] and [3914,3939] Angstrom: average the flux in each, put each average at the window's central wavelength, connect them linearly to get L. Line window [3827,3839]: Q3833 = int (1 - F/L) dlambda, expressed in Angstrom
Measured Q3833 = 1.7 Angstrom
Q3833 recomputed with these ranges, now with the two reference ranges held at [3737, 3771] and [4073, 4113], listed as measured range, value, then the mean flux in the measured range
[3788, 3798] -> 0.74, 1.77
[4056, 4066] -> 0.51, 2.16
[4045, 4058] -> 0.12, 2.25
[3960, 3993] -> 5.90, 1.78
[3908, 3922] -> 1.25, 1.9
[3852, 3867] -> 1.09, 1.86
